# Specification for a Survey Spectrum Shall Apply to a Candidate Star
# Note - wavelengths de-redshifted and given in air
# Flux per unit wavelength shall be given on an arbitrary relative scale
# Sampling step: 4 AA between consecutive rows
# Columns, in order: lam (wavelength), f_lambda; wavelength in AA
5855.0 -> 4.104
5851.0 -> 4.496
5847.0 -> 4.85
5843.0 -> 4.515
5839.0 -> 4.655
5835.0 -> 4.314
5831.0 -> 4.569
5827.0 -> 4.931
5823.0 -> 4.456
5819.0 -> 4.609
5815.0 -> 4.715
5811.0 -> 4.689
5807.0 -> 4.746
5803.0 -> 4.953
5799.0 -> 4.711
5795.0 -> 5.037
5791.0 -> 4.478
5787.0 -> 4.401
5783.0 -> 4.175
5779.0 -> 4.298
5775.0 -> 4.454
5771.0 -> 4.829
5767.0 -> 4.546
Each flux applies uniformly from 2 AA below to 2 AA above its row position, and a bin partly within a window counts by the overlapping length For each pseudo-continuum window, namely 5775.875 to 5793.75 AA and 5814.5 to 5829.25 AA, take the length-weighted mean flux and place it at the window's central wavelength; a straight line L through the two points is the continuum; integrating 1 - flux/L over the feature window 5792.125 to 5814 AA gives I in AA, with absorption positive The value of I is -1.4 AA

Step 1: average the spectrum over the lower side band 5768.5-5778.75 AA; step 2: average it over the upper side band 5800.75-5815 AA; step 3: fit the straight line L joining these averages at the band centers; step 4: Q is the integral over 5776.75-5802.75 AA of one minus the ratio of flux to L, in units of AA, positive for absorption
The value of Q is 0.7 AA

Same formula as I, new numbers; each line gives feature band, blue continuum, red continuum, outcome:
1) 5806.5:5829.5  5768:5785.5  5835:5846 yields -0.8 AA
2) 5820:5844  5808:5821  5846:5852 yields 0.5 AA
